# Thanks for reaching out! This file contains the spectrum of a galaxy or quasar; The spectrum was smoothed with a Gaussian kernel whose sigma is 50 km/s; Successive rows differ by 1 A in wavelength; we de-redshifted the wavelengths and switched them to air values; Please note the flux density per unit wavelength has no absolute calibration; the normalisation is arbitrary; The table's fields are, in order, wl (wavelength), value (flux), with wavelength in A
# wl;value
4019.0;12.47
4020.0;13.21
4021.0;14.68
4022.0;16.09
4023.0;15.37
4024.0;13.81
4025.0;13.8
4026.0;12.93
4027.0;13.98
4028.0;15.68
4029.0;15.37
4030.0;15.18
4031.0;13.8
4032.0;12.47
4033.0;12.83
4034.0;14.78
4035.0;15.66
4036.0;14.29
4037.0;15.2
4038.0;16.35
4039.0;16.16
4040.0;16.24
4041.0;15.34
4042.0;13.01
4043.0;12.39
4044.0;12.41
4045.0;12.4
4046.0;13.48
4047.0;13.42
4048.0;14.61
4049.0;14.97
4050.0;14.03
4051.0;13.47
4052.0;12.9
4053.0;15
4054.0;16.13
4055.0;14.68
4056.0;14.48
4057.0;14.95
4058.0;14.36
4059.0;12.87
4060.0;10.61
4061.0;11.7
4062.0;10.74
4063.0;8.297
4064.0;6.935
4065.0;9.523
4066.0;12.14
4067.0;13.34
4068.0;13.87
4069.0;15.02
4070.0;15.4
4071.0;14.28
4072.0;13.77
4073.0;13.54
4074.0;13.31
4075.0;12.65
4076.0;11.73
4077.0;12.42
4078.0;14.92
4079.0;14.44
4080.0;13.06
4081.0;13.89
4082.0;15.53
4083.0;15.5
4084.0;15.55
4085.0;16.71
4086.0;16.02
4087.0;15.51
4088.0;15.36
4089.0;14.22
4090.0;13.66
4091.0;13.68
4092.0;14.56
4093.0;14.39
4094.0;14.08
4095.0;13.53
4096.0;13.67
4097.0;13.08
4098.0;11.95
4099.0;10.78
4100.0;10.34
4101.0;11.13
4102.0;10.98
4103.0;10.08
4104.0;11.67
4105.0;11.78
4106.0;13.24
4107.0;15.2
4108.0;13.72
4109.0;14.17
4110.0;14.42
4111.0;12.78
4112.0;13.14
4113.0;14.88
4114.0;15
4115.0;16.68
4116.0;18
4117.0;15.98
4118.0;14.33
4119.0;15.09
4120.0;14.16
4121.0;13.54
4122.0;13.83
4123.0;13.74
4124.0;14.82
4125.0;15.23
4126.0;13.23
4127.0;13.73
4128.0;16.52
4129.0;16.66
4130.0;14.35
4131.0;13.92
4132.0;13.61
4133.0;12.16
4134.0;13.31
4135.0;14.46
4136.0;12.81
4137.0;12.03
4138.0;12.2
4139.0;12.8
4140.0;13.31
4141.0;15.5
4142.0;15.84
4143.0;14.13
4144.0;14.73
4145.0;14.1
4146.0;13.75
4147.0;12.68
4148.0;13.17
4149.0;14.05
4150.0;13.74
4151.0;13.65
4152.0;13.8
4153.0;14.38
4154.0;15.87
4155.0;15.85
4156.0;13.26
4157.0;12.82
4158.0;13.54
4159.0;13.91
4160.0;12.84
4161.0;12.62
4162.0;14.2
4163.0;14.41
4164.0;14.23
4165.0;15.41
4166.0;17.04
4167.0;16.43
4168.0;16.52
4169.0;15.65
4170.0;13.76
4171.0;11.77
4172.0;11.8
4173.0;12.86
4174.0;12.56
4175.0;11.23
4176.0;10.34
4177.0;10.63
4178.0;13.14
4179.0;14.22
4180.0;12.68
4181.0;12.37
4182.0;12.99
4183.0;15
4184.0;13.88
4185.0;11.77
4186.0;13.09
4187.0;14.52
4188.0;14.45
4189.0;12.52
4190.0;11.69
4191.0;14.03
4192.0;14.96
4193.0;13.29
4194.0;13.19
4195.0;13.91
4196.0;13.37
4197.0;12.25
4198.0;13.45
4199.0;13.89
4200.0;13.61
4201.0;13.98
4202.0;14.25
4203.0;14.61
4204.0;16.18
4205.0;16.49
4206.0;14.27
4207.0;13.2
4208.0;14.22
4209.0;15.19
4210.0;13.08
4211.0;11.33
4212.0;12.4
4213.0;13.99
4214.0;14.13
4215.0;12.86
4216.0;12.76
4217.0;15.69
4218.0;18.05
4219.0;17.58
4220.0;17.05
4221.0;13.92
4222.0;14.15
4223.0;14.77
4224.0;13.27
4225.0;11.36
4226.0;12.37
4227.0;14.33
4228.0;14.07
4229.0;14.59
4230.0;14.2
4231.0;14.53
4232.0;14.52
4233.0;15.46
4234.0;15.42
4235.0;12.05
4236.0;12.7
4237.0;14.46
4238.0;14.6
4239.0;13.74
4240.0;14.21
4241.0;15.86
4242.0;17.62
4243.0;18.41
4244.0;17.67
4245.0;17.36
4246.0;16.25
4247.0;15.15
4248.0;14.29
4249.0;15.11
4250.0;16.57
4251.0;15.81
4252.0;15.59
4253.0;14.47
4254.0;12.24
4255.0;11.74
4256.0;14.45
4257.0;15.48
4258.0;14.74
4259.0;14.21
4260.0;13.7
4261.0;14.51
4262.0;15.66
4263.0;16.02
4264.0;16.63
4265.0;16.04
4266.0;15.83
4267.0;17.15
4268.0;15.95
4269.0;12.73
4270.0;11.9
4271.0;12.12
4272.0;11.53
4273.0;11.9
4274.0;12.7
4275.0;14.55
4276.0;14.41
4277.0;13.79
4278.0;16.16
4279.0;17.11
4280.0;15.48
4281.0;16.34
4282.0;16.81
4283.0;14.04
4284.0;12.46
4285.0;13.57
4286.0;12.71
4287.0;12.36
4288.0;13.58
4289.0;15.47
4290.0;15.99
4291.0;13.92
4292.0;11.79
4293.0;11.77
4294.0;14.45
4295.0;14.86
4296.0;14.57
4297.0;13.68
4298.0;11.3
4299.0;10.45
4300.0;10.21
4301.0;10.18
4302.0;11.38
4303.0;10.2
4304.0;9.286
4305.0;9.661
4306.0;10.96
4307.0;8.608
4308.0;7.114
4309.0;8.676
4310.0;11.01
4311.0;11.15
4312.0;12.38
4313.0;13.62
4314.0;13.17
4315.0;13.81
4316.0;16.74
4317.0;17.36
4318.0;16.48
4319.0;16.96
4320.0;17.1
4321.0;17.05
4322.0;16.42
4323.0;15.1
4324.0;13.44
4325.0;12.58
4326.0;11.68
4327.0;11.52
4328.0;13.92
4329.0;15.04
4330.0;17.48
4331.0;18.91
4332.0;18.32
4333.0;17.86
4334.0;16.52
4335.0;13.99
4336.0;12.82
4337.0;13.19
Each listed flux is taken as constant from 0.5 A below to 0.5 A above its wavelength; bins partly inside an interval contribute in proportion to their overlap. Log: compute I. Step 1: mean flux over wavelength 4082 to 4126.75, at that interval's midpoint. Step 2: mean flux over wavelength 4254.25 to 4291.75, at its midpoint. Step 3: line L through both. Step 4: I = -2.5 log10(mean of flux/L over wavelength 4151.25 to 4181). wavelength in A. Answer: 0.03 mag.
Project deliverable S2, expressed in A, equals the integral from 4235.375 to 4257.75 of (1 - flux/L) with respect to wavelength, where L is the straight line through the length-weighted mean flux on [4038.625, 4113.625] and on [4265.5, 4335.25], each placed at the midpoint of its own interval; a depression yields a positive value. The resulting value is -2.48 A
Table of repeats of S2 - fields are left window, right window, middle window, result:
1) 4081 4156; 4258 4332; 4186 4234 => -0.8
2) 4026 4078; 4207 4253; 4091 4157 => 1.1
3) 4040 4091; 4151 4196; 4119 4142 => -0.6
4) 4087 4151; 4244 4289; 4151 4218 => 2.0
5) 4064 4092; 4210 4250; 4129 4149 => 0.7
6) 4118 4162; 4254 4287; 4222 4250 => -1.0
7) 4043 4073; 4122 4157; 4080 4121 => -1.1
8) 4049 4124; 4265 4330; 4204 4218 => -0.6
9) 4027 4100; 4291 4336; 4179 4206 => -0.3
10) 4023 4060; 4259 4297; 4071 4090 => -0.1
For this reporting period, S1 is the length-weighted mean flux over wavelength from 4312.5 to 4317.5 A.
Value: 14.9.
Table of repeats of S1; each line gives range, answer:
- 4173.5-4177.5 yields 11.2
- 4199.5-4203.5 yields 14.1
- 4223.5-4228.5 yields 13.1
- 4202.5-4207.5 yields 14.9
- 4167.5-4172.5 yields 13.9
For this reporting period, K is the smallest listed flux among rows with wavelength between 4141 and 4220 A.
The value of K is 10.34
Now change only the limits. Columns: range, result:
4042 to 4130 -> 6.935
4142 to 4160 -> 12.68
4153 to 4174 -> 11.77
